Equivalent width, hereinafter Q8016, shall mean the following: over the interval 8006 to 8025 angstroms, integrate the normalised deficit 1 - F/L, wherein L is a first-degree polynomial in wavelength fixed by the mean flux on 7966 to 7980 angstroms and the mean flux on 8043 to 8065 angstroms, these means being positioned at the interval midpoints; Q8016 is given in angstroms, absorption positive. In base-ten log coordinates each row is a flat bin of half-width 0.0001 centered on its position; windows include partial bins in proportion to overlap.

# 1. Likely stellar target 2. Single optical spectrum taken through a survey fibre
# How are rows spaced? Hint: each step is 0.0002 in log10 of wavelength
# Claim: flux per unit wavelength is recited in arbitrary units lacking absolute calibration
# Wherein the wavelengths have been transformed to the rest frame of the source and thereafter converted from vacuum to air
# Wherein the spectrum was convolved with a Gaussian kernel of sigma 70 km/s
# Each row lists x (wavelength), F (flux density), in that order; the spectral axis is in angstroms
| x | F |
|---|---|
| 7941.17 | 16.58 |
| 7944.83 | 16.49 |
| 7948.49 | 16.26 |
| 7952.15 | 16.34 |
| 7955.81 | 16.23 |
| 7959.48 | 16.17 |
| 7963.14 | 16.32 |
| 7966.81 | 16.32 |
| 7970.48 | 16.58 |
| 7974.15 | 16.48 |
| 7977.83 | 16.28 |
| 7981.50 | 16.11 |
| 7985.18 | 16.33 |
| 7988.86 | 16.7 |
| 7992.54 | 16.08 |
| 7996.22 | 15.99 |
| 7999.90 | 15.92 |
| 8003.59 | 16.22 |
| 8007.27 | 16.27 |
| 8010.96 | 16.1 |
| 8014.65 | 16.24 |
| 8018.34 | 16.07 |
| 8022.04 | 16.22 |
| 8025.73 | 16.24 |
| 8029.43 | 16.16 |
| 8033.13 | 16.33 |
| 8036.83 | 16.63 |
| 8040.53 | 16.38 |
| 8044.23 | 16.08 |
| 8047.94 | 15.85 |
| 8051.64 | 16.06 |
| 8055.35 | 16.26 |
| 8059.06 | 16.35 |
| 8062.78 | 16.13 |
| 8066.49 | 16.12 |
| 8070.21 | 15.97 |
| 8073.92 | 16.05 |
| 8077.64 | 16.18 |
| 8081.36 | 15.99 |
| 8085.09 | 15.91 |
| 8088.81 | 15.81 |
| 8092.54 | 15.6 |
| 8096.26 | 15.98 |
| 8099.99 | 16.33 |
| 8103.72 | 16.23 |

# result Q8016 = 0.09 angstroms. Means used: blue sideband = 16.4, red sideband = 16.1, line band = 16.2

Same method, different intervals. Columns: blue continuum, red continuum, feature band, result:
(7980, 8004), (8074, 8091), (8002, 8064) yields -0.5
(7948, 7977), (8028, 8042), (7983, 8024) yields 0.4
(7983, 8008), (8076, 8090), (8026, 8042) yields -0.3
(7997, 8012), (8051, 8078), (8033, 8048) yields -0.1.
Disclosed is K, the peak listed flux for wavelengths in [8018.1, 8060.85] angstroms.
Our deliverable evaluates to 16.63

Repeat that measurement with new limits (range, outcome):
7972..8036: 16.7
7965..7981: 16.58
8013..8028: 16.24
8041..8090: 16.35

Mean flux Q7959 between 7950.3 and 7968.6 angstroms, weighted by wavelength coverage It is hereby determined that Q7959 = 16.3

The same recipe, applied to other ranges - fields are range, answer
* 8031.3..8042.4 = 16.5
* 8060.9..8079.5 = 16.1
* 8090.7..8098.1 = 15.8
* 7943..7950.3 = 16.4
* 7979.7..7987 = 16.2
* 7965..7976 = 16.5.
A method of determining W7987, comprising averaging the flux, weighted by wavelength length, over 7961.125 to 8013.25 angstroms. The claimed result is 16.3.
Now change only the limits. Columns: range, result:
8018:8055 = 16.2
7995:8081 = 16.2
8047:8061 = 16.1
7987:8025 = 16.2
